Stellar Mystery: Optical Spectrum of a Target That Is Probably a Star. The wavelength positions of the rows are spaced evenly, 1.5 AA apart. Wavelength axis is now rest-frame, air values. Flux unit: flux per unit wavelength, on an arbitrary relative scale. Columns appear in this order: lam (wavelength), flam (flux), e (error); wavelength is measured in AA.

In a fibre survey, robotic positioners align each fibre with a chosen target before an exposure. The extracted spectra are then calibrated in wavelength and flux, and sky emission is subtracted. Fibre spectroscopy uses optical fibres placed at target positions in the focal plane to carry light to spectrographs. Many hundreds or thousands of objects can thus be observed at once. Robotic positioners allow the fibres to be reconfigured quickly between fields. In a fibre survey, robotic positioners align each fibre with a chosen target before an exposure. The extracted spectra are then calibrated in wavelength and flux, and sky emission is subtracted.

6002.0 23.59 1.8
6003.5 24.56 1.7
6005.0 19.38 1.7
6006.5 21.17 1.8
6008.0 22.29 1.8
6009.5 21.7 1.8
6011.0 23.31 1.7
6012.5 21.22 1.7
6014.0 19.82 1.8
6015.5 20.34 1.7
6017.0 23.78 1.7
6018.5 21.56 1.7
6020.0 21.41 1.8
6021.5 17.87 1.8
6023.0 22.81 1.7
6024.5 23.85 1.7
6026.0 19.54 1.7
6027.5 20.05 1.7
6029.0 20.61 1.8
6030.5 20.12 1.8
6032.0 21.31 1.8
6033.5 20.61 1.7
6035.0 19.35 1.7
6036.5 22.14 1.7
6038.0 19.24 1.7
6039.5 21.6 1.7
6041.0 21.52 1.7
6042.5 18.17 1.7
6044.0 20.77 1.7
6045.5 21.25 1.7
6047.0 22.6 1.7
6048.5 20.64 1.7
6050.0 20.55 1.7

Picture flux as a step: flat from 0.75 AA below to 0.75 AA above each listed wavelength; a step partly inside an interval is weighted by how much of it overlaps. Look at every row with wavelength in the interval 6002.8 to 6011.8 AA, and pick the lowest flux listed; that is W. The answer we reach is 19.38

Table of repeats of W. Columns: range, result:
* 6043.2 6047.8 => 20.77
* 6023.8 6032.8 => 19.54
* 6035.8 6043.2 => 18.17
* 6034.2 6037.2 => 19.35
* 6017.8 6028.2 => 17.87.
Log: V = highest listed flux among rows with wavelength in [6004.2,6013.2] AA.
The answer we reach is 23.31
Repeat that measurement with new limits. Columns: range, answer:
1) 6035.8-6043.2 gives 22.14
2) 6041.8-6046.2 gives 21.25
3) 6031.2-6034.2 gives 21.31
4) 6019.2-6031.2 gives 23.85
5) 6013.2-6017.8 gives 23.78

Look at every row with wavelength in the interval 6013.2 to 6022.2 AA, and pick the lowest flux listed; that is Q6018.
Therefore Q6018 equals 17.87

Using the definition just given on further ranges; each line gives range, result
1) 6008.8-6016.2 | 19.82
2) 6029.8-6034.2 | 20.12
